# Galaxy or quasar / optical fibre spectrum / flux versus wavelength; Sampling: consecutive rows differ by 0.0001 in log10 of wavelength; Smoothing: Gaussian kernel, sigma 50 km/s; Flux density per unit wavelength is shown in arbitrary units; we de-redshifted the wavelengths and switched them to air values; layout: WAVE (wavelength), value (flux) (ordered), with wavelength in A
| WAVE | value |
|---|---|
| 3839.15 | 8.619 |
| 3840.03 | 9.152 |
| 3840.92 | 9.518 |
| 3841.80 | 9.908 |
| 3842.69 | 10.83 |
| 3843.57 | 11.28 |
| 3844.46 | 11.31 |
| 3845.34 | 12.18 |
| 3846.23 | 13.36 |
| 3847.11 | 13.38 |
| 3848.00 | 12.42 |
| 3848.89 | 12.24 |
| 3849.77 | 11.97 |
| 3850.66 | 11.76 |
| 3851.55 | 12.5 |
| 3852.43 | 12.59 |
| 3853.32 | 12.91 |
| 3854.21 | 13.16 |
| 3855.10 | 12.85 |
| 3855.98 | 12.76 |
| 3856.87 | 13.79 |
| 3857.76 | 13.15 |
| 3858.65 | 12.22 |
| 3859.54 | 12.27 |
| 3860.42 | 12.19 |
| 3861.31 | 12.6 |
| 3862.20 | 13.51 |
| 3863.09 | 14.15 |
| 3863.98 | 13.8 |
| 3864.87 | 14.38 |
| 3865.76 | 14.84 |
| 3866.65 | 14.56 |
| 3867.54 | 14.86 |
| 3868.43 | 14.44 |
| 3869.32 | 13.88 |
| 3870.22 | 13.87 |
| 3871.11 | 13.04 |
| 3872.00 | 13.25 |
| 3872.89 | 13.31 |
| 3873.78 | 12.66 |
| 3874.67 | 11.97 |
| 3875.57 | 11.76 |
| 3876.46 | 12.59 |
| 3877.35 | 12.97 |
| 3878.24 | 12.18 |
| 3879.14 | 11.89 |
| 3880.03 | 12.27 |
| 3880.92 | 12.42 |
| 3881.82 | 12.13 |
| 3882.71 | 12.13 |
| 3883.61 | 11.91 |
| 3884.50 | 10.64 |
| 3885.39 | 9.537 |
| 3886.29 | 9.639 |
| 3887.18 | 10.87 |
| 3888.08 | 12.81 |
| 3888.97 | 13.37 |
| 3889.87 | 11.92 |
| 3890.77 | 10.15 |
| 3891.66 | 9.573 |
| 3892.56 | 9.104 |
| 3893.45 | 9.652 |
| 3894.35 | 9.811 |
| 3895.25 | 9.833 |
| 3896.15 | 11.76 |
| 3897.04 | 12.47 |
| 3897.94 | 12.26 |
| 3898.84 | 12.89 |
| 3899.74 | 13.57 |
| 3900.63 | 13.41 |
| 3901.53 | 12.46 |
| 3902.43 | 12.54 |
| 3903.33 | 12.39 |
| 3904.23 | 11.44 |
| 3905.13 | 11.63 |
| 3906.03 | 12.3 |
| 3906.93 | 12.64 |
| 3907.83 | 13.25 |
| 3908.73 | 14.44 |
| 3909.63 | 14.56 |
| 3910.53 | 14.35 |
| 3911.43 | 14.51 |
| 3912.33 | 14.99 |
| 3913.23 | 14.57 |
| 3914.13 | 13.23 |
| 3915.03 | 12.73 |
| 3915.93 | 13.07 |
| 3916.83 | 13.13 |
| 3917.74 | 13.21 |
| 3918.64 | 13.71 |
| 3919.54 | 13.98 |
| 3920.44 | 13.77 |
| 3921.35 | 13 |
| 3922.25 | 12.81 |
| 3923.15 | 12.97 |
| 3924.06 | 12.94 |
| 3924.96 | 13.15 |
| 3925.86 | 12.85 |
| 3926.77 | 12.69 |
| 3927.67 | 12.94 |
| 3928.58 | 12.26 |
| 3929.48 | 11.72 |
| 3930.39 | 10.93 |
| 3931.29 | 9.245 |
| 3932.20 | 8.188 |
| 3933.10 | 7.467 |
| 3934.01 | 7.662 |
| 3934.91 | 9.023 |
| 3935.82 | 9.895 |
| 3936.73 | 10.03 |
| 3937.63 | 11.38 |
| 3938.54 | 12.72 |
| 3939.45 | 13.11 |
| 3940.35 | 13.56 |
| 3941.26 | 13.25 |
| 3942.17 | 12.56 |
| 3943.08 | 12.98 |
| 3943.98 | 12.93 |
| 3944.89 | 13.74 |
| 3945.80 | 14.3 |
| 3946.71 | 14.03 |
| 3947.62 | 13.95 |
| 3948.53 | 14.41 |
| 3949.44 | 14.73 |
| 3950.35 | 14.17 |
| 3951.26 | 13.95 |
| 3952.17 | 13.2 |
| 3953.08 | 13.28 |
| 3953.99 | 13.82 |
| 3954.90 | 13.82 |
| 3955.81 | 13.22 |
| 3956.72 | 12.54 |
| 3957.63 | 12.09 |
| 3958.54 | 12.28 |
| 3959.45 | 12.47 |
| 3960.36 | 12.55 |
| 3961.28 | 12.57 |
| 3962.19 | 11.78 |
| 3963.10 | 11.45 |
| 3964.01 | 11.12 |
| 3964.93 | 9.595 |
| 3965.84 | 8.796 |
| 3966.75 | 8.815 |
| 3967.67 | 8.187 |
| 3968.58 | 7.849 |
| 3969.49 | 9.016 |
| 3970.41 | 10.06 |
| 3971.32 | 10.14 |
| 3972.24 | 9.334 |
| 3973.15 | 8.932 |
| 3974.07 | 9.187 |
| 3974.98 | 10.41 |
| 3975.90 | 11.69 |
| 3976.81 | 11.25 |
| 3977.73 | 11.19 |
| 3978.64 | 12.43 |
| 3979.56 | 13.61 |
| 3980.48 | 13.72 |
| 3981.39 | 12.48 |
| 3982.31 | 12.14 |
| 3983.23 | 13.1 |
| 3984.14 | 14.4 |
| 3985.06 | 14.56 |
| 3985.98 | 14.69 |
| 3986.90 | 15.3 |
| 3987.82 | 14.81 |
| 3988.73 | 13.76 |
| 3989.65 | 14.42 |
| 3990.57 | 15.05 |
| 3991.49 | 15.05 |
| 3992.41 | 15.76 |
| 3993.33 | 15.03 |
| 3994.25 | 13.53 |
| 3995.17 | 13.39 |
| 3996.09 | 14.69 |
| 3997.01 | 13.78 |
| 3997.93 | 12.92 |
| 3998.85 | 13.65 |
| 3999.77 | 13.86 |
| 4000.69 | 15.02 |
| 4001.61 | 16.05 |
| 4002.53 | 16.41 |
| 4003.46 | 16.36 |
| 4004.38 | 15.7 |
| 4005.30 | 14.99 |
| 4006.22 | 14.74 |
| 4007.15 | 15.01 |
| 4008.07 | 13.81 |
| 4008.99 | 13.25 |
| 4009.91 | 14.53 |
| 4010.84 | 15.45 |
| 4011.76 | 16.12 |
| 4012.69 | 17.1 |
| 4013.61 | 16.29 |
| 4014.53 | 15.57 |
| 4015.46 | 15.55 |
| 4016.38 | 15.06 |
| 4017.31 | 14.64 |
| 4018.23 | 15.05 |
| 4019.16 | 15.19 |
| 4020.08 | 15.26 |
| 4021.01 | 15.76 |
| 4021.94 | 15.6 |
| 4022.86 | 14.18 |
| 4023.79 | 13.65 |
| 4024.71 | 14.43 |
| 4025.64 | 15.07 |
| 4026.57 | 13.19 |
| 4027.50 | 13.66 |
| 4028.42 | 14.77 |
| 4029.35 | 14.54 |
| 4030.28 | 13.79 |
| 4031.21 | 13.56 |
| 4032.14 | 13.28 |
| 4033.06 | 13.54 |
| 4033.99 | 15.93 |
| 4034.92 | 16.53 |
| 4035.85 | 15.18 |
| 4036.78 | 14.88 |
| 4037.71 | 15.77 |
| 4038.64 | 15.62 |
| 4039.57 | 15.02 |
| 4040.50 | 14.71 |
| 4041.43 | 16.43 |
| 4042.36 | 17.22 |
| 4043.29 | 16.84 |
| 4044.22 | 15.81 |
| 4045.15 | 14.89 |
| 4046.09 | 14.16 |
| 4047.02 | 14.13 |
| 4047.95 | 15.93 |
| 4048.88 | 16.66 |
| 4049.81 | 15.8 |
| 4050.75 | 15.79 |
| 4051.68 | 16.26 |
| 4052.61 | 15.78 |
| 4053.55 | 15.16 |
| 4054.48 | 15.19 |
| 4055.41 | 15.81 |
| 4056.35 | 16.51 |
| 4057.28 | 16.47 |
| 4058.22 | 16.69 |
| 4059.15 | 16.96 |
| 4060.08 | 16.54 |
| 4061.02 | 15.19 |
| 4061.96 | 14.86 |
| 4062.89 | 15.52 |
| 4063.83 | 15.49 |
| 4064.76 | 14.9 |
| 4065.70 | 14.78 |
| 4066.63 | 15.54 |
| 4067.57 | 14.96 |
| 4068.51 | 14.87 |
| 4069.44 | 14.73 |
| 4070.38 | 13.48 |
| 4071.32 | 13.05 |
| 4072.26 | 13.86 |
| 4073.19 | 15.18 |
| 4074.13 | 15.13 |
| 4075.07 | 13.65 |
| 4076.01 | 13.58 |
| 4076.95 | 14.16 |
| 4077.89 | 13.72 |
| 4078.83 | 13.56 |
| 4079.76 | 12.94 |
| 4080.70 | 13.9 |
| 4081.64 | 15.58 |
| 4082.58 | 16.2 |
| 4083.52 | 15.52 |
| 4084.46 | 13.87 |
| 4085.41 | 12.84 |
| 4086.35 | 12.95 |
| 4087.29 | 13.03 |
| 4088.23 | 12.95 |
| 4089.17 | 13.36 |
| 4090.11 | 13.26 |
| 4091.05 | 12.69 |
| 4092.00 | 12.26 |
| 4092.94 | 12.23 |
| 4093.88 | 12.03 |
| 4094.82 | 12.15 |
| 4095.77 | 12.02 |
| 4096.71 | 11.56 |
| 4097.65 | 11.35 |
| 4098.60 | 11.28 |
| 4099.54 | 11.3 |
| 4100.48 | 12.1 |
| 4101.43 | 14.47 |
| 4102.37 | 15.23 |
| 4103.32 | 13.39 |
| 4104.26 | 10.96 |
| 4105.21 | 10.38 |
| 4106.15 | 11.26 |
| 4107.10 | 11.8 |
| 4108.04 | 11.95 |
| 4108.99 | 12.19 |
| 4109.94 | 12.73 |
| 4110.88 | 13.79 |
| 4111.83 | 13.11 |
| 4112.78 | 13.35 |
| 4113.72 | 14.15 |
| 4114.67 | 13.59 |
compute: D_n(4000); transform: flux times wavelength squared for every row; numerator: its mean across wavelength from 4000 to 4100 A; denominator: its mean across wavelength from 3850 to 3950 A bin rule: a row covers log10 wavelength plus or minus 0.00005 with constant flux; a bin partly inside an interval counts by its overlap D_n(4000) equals 1.3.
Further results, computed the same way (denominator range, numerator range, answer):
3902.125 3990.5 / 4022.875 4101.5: 1.24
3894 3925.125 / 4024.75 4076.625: 1.25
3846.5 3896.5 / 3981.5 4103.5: 1.28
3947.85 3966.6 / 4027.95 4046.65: 1.25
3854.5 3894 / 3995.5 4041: 1.29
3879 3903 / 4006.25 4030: 1.38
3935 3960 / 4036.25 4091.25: 1.22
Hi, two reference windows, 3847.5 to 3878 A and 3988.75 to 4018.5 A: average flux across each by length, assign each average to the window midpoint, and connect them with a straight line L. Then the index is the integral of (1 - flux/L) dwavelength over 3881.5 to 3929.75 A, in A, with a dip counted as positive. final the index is 4.4 A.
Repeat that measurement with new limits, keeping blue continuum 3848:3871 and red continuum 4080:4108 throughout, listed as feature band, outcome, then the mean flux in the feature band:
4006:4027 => -3.30 A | 15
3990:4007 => -2.35 A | 14.8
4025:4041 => -2.14 A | 14.6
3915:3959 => 1.93 A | 12.5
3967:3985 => 2.71 A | 11.1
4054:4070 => -3.37 A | 15.6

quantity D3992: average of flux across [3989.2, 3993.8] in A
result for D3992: 15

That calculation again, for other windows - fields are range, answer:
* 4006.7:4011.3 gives 14.4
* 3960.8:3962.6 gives 12.1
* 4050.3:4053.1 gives 15.9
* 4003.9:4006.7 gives 15.1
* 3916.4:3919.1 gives 13.3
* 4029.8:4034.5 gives 14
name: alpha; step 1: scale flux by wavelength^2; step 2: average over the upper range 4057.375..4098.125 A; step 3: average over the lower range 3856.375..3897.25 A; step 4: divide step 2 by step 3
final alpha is 1.26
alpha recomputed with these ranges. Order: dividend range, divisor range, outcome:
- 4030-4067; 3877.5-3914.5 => 1.38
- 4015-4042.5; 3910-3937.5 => 1.29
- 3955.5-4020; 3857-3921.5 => 1.10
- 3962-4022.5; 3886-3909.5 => 1.19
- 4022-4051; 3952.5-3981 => 1.39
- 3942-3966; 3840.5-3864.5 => 1.09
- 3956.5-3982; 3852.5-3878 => 0.87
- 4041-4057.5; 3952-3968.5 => 1.42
